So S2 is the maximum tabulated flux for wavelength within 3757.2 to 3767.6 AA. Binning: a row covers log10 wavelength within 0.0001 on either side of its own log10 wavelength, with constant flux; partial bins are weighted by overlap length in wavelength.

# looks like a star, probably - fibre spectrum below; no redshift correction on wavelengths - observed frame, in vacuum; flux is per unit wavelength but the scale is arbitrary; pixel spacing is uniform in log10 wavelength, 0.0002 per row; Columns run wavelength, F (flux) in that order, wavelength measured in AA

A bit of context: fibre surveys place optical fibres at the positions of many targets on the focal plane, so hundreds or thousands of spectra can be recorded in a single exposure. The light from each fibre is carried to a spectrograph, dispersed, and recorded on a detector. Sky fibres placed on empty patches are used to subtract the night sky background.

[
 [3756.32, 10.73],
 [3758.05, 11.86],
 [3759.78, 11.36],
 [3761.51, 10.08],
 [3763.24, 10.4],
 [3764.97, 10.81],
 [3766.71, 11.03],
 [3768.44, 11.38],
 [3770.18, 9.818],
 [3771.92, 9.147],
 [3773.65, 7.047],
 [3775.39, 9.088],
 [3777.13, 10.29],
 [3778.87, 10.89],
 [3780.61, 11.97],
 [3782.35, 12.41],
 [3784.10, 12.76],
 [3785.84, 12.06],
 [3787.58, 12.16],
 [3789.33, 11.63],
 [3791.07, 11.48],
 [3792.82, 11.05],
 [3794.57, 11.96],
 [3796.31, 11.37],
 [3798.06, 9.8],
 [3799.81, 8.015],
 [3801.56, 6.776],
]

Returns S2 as 11.86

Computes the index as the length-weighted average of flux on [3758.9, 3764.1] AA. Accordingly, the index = 10.6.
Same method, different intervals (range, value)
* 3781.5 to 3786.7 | 12.4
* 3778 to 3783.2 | 11.8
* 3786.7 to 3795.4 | 11.7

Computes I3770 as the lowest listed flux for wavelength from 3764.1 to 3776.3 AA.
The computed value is 7.047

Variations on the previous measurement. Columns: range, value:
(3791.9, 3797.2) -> 11.05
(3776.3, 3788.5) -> 10.29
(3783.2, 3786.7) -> 12.06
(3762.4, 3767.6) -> 10.4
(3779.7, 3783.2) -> 11.97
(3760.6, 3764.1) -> 10.08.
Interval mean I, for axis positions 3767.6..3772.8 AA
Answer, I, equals 10.1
